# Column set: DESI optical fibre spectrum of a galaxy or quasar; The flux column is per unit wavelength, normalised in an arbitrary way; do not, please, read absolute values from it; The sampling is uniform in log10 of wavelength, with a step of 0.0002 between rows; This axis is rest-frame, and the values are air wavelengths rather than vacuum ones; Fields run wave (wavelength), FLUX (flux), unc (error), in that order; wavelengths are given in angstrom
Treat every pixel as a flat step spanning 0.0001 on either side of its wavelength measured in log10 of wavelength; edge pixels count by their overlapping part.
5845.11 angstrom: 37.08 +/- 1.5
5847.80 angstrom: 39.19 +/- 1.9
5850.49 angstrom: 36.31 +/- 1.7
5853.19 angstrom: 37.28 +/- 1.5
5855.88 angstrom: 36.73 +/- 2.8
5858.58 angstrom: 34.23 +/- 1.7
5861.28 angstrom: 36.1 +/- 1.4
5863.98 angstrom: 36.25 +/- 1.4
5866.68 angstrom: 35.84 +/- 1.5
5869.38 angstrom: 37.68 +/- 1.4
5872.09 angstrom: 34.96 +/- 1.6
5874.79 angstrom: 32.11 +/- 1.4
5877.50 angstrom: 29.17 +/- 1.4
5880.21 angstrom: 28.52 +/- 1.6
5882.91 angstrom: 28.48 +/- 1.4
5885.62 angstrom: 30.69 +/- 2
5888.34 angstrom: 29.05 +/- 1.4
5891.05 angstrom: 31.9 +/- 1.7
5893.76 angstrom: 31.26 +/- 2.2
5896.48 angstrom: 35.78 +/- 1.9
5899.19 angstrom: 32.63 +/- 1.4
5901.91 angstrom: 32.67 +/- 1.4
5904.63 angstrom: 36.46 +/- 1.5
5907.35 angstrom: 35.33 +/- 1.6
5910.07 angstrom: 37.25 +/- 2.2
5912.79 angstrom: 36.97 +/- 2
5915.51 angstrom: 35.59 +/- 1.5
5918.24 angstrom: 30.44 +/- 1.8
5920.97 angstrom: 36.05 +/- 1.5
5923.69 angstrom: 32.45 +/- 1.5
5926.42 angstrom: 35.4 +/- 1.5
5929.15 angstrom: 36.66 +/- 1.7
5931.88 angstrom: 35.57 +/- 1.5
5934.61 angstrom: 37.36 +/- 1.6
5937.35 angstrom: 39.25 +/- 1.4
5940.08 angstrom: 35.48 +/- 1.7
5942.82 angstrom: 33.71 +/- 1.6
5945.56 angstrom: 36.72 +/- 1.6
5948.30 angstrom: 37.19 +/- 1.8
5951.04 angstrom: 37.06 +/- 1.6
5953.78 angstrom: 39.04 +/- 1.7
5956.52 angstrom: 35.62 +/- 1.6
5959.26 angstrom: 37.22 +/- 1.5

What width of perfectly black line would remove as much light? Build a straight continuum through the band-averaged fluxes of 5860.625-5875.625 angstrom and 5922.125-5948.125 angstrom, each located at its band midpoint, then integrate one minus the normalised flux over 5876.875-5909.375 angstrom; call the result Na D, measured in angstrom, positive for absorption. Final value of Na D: 3.37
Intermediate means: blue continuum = 35.6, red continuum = 35.9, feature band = 32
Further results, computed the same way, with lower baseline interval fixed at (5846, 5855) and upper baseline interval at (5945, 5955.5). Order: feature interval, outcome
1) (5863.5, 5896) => 4.7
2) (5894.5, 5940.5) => 2.7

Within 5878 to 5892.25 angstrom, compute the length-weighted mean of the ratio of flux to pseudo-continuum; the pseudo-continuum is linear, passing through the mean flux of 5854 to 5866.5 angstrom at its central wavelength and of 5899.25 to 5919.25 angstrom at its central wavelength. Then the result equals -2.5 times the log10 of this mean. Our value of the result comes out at 0.19 mag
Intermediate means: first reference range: 35.9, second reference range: 34.9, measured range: 29.7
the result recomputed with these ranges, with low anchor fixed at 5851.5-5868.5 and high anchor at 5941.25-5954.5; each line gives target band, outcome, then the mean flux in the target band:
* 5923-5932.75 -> 0.04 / 35.2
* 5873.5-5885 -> 0.22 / 29.6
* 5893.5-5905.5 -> 0.08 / 33.9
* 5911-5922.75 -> 0.05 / 34.8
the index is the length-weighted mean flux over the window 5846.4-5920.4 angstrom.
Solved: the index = 34.1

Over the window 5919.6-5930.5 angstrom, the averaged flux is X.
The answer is 35.1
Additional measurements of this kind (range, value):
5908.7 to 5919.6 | 35.1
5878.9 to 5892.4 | 29.7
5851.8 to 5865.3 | 36.1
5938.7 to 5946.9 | 35.3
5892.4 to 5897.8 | 33.5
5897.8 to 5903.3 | 32.7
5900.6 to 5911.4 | 35.4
